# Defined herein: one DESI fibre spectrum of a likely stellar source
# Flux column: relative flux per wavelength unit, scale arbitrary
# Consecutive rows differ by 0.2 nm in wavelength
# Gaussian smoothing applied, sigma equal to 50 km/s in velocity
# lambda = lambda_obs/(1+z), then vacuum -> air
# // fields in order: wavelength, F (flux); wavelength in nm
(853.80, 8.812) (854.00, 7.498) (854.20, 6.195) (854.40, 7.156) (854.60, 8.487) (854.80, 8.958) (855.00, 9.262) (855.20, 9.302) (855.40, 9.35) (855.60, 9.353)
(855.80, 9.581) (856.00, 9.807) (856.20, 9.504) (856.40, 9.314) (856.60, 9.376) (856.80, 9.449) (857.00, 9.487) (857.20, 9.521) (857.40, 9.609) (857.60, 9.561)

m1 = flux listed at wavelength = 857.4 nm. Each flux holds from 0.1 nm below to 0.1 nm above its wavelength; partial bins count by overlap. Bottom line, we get 9.609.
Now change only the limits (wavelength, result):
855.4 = 9.35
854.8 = 8.958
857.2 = 9.521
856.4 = 9.314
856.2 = 9.504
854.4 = 7.156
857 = 9.487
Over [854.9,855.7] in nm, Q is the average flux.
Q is 9.32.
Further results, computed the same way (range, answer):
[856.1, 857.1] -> 9.43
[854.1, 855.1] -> 8.01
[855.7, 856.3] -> 9.63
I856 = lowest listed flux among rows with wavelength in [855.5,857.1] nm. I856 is 9.314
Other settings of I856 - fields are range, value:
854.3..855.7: 7.156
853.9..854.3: 6.195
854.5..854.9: 8.487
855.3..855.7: 9.35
